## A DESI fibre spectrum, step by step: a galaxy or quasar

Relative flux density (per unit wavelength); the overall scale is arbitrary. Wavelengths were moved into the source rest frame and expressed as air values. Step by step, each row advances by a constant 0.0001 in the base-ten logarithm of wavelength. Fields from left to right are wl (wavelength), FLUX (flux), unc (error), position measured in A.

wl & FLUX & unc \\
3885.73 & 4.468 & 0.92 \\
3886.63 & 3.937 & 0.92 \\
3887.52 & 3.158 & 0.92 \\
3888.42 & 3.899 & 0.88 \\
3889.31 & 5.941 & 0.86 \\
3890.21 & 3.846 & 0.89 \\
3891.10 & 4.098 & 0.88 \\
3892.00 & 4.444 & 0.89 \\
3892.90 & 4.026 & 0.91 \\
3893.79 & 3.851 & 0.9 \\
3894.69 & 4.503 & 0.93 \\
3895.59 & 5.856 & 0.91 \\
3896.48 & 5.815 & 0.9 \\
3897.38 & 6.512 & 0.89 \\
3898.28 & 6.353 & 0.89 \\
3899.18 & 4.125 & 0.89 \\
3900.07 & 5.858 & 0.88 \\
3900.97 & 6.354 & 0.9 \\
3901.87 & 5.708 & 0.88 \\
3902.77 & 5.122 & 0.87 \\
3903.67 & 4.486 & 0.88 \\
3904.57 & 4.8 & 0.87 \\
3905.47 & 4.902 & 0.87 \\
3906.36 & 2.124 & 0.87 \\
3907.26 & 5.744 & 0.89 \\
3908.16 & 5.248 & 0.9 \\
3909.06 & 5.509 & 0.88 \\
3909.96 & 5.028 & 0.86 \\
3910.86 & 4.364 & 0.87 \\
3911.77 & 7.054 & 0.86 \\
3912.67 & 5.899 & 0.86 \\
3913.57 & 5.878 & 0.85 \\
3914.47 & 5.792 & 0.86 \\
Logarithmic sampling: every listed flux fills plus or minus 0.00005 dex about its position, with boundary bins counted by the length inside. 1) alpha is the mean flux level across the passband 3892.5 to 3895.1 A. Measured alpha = 4.13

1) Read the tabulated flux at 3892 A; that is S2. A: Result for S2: 4.444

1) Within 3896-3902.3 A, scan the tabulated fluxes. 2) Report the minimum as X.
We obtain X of 4.125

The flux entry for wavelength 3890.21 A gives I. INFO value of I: 3.846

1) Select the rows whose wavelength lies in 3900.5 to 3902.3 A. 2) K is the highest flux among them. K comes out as 6.354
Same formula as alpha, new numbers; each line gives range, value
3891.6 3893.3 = 4.23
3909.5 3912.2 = 5.45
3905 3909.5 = 4.71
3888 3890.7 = 4.57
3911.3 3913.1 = 6.44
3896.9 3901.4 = 5.84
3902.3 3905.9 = 4.83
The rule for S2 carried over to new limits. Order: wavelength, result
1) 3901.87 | 5.708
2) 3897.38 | 6.512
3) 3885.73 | 4.468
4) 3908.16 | 5.248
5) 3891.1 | 4.098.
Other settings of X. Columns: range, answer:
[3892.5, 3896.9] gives 3.851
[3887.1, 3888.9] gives 3.158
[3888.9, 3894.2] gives 3.846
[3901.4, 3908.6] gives 2.124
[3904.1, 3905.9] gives 4.8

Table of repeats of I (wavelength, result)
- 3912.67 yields 5.899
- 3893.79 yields 3.851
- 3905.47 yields 4.902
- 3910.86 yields 4.364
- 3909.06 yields 5.509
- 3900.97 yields 6.354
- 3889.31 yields 5.941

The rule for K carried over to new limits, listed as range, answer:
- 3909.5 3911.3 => 5.028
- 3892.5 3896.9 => 5.856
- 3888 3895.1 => 5.941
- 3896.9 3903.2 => 6.512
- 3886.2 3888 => 3.937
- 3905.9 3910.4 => 5.744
